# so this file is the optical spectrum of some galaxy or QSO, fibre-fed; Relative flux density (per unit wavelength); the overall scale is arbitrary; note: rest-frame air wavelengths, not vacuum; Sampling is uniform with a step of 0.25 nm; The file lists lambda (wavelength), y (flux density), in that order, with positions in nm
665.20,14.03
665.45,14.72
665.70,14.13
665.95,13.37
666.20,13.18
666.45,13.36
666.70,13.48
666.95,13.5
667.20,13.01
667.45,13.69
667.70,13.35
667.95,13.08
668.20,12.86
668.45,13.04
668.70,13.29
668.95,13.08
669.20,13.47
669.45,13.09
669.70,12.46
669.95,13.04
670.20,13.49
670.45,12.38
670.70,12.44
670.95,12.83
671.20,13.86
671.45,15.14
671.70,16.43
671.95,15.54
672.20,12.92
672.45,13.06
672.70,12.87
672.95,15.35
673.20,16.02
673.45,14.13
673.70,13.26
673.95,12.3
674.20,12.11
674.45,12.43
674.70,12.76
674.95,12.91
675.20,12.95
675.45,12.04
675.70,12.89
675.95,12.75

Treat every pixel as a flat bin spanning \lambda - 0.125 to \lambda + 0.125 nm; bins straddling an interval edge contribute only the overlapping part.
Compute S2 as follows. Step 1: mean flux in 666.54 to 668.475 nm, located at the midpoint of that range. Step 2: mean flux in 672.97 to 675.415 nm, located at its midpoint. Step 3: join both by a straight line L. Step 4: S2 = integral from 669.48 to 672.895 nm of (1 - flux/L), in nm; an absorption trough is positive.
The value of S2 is -0.09 nm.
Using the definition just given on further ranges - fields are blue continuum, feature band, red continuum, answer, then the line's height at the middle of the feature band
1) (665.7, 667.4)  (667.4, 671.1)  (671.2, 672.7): 0.23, 13.9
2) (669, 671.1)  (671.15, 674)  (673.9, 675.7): -0.36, 12.7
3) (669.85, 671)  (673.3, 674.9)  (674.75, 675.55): -0.02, 12.7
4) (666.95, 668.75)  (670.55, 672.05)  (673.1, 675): -0.13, 13.2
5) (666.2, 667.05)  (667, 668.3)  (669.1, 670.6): 0.00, 13.3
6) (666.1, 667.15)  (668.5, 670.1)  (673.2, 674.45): 0.03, 13.3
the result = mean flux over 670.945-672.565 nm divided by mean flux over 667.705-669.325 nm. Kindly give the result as 1.1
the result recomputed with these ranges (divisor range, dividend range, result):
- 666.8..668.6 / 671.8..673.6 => 1.08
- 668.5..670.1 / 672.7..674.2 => 1.06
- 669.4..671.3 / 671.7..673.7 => 1.11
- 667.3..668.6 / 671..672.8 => 1.08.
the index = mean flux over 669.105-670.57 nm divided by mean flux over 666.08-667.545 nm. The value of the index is 0.97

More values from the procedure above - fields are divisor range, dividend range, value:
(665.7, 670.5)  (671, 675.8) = 1.03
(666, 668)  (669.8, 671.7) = 1.01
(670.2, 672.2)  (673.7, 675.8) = 0.90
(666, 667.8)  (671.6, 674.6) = 1.04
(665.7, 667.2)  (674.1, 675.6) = 0.94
